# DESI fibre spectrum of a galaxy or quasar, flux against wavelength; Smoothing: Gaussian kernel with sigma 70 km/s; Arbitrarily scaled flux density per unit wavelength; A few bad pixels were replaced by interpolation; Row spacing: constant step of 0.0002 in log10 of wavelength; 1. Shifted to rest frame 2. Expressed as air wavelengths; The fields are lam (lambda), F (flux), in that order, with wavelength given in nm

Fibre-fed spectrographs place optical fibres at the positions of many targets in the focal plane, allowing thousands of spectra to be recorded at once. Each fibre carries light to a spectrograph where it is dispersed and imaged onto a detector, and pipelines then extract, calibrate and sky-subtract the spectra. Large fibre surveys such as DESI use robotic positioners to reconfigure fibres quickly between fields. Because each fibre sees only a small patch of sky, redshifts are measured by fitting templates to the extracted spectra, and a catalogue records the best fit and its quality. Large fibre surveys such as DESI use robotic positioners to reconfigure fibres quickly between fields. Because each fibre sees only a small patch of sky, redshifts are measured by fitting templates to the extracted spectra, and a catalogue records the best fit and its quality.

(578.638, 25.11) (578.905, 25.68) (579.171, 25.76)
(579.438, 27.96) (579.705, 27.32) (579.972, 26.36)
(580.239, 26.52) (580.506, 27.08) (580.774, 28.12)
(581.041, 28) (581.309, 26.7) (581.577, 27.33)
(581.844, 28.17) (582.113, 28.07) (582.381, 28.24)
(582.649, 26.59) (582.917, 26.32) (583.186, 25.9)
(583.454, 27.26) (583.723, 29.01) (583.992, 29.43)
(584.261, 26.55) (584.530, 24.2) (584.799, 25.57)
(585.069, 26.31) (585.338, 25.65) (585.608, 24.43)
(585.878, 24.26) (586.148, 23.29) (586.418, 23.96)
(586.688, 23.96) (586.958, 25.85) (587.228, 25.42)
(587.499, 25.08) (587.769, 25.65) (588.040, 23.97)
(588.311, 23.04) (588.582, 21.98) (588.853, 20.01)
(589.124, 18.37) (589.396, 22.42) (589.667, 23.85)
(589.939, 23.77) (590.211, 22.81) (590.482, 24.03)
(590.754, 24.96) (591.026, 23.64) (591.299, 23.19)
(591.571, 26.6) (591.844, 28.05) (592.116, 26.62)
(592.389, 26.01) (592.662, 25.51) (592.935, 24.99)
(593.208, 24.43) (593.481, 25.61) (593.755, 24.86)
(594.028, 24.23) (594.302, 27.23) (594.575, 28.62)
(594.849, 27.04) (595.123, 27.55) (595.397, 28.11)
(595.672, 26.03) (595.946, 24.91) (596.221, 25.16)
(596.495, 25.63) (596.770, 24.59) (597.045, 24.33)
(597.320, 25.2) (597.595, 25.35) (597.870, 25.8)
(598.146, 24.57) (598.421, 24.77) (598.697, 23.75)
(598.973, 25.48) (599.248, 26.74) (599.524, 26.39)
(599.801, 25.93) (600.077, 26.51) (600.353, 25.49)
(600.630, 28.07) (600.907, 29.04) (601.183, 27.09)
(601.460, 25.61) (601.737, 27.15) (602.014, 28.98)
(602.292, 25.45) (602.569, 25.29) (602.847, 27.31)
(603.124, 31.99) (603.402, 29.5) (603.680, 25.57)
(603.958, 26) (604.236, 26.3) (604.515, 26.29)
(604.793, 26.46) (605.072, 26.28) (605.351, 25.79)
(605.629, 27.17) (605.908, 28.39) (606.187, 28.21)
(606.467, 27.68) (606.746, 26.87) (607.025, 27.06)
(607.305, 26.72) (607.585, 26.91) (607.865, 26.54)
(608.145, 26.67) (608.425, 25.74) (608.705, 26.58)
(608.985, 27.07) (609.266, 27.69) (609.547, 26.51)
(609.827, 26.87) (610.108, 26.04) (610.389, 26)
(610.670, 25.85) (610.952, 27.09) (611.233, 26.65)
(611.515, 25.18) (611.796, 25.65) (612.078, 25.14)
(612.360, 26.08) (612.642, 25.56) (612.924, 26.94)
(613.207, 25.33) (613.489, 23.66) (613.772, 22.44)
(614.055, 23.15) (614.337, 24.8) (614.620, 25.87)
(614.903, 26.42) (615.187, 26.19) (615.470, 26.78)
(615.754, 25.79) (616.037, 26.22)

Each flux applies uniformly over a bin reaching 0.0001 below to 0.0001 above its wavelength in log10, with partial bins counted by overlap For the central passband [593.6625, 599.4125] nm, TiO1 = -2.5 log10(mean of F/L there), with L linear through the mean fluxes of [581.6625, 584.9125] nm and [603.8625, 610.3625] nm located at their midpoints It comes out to 0.050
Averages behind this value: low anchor 27.1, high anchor 26.8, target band 25.7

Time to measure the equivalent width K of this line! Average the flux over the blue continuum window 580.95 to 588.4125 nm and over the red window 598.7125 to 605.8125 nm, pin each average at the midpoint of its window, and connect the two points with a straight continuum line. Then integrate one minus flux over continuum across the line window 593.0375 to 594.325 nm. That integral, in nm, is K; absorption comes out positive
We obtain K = 0.065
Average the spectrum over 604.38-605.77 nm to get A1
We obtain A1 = 26.4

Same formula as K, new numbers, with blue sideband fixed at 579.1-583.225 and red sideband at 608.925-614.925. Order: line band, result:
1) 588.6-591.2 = 0.40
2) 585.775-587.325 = 0.14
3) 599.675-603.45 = -0.16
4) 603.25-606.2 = -0.09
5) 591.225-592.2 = 0.01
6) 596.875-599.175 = 0.12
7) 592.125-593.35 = 0.06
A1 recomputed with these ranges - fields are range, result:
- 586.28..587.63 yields 24.9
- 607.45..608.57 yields 26.5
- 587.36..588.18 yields 24.9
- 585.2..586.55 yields 24.3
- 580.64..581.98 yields 27.7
